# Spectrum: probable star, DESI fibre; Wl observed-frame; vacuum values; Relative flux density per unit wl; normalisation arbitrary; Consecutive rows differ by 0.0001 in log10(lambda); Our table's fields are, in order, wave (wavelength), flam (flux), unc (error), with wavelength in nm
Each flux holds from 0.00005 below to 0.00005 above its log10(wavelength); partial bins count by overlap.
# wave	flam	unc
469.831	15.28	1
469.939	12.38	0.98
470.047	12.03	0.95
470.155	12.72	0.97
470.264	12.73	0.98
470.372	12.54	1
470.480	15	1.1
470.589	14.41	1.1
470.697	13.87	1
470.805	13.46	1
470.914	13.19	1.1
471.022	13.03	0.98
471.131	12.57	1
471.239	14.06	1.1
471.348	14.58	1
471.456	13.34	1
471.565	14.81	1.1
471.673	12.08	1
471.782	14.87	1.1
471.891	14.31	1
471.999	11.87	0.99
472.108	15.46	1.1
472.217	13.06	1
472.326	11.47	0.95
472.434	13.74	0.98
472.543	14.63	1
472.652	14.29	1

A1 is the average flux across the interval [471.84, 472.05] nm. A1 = 13.1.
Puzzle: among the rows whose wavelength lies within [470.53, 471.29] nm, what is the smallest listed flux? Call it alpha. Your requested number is 12.57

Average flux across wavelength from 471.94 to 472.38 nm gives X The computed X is 13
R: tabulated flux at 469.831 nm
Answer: 15.28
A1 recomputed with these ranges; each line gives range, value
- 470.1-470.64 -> 13.5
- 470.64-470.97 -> 13.5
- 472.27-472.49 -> 12.6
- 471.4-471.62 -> 14.1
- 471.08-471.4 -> 13.7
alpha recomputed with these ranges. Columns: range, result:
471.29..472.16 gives 11.87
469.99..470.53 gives 12.03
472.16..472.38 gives 11.47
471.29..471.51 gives 13.34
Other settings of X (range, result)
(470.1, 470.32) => 12.7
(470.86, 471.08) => 13.1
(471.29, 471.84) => 13.9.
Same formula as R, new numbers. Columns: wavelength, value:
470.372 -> 12.54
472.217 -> 13.06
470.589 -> 14.41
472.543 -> 14.63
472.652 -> 14.29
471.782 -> 14.87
